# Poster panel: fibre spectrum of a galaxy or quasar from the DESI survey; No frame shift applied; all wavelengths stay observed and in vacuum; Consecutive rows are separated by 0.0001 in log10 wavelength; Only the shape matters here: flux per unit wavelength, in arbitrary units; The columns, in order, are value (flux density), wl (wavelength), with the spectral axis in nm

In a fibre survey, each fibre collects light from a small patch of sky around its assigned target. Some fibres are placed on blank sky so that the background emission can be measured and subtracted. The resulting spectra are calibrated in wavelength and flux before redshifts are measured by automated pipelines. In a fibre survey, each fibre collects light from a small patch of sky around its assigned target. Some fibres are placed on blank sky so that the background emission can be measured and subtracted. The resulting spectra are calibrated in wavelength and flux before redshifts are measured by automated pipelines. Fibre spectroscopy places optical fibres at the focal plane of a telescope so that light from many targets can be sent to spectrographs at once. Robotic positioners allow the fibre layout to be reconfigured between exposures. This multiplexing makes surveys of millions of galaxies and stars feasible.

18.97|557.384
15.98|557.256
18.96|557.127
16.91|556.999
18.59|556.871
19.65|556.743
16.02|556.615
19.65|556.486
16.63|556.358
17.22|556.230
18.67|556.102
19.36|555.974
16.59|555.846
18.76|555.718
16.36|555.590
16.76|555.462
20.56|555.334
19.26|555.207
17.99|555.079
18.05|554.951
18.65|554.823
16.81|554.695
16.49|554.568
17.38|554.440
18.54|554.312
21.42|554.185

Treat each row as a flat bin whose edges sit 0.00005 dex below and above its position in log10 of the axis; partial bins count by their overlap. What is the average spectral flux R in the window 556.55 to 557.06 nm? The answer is 17.8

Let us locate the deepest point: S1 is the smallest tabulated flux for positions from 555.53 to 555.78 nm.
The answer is 16.36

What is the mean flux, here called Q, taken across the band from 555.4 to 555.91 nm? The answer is 17.1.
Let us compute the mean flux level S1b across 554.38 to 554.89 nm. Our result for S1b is 17.3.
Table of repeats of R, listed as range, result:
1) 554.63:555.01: 17.8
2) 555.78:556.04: 18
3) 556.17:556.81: 17.8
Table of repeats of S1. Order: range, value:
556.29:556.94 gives 16.02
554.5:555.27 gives 16.49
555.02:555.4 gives 17.99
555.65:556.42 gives 16.59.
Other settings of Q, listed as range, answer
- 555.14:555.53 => 18.9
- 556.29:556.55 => 18.1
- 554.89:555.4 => 19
